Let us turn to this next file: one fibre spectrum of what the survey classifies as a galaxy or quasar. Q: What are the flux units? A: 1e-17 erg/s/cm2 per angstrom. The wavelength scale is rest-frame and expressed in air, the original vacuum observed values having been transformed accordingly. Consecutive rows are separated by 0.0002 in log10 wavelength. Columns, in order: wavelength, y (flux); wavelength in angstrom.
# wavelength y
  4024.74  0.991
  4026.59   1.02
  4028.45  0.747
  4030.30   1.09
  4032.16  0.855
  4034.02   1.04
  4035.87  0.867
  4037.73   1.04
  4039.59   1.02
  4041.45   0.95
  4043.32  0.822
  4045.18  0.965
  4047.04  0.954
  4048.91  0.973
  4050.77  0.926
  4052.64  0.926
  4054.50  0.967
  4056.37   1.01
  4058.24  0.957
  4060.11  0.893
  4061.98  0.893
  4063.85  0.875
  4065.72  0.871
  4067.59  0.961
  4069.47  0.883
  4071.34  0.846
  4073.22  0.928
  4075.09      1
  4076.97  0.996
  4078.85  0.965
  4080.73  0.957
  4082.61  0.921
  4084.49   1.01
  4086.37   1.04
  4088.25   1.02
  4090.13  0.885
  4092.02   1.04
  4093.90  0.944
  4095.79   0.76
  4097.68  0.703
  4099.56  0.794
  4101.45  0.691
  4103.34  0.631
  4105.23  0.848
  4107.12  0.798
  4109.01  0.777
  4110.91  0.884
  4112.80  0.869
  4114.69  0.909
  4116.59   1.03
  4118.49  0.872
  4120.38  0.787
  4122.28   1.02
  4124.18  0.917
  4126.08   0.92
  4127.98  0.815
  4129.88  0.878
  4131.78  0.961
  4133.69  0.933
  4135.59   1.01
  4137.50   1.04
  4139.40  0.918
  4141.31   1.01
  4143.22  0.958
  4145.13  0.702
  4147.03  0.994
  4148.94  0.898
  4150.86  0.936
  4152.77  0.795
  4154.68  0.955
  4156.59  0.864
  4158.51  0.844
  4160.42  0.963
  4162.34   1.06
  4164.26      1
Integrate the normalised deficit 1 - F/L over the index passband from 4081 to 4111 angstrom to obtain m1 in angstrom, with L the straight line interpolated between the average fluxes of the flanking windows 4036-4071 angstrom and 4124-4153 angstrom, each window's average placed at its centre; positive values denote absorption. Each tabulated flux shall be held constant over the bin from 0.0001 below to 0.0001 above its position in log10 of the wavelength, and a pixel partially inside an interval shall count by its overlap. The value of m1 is 2.2 angstrom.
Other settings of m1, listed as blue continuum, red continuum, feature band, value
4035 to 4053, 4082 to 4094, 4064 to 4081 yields 0.7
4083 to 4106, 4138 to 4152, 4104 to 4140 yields -0.3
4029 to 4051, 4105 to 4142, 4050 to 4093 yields -0.4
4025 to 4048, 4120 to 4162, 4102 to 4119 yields 1.6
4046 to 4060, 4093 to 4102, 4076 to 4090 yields -2.4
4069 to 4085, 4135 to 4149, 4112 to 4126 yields 0.4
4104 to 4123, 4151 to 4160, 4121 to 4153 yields -1.8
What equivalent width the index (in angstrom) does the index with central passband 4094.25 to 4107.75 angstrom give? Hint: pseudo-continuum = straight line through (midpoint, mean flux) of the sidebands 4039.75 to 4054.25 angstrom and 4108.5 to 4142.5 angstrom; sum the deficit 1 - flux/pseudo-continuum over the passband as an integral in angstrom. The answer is 2.5 angstrom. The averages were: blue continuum 0.937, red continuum 0.921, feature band 0.754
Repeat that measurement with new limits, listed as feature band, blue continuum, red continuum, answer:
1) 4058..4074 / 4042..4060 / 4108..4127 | 0.6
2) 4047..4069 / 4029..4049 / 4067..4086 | 0.5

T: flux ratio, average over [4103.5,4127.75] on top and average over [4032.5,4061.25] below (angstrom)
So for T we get 0.92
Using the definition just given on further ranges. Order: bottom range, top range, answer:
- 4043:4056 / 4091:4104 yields 0.85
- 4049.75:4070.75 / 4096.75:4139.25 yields 0.94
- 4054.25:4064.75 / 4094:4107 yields 0.81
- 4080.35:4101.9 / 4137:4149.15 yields 1.03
